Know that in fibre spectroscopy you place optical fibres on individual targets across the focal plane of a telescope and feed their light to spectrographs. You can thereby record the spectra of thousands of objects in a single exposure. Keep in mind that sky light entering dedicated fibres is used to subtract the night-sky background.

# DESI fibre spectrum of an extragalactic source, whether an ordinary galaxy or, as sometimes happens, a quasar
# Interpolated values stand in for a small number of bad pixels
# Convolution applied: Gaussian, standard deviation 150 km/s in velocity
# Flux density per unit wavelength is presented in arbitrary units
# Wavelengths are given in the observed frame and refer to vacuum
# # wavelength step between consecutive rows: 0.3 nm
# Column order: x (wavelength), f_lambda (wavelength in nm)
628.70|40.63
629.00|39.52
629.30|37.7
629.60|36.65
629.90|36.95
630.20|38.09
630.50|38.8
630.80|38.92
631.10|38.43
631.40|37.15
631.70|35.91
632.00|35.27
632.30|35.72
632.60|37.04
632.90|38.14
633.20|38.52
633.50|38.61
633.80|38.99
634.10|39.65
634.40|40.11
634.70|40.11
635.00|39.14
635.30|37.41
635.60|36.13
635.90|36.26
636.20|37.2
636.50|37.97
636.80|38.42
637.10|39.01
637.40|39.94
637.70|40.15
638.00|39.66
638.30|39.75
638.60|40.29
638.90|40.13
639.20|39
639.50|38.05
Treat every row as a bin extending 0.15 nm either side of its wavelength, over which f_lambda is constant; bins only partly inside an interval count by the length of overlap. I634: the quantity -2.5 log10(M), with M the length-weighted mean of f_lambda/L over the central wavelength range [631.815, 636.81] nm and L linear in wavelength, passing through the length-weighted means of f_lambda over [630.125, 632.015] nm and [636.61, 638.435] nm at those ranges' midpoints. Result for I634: 0.019 mag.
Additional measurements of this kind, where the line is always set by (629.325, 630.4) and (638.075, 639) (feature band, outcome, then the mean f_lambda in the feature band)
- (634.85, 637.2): 0.045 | 37.7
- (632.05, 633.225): 0.033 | 37.1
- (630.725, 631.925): 0.012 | 37.4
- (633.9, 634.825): -0.032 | 39.9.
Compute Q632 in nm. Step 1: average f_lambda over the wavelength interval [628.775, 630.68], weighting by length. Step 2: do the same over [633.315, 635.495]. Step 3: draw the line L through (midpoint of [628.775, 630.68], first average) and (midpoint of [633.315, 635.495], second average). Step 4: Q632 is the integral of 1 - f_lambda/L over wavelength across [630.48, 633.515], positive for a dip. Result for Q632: 0.091 nm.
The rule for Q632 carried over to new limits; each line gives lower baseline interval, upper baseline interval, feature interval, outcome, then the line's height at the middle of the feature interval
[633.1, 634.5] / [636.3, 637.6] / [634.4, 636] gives 0.04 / 39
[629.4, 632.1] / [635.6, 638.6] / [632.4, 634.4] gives -0.03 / 37.9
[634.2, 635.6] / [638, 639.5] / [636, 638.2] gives 0.02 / 39.3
